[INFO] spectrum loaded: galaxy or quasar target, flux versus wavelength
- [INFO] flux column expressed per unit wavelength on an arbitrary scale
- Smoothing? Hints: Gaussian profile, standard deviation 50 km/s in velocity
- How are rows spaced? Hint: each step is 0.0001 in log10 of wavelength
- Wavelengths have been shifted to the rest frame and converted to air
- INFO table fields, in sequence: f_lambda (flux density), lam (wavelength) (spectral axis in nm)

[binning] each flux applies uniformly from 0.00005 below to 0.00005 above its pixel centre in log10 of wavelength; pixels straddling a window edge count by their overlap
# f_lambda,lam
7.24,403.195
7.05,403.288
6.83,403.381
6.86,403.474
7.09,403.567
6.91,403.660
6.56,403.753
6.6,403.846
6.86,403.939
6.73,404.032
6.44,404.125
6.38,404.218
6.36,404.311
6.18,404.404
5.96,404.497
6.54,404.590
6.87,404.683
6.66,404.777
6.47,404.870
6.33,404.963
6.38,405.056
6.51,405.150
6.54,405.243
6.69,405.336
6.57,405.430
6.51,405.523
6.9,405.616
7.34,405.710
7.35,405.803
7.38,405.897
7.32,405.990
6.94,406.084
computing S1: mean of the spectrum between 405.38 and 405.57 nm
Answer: 6.55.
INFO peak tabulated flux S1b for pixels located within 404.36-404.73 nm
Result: 6.87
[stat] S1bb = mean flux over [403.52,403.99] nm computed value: 6.8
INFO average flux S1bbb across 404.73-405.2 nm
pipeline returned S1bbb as 6.47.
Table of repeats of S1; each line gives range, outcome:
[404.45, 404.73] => 6.46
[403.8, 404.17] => 6.66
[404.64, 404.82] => 6.73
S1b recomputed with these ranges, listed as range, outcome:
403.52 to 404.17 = 7.09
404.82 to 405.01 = 6.47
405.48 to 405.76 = 7.34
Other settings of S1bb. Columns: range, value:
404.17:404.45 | 6.31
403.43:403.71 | 6.94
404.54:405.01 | 6.57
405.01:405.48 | 6.53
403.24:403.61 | 6.95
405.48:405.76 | 6.93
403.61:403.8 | 6.74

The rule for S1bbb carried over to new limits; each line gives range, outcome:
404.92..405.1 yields 6.36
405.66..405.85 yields 7.32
